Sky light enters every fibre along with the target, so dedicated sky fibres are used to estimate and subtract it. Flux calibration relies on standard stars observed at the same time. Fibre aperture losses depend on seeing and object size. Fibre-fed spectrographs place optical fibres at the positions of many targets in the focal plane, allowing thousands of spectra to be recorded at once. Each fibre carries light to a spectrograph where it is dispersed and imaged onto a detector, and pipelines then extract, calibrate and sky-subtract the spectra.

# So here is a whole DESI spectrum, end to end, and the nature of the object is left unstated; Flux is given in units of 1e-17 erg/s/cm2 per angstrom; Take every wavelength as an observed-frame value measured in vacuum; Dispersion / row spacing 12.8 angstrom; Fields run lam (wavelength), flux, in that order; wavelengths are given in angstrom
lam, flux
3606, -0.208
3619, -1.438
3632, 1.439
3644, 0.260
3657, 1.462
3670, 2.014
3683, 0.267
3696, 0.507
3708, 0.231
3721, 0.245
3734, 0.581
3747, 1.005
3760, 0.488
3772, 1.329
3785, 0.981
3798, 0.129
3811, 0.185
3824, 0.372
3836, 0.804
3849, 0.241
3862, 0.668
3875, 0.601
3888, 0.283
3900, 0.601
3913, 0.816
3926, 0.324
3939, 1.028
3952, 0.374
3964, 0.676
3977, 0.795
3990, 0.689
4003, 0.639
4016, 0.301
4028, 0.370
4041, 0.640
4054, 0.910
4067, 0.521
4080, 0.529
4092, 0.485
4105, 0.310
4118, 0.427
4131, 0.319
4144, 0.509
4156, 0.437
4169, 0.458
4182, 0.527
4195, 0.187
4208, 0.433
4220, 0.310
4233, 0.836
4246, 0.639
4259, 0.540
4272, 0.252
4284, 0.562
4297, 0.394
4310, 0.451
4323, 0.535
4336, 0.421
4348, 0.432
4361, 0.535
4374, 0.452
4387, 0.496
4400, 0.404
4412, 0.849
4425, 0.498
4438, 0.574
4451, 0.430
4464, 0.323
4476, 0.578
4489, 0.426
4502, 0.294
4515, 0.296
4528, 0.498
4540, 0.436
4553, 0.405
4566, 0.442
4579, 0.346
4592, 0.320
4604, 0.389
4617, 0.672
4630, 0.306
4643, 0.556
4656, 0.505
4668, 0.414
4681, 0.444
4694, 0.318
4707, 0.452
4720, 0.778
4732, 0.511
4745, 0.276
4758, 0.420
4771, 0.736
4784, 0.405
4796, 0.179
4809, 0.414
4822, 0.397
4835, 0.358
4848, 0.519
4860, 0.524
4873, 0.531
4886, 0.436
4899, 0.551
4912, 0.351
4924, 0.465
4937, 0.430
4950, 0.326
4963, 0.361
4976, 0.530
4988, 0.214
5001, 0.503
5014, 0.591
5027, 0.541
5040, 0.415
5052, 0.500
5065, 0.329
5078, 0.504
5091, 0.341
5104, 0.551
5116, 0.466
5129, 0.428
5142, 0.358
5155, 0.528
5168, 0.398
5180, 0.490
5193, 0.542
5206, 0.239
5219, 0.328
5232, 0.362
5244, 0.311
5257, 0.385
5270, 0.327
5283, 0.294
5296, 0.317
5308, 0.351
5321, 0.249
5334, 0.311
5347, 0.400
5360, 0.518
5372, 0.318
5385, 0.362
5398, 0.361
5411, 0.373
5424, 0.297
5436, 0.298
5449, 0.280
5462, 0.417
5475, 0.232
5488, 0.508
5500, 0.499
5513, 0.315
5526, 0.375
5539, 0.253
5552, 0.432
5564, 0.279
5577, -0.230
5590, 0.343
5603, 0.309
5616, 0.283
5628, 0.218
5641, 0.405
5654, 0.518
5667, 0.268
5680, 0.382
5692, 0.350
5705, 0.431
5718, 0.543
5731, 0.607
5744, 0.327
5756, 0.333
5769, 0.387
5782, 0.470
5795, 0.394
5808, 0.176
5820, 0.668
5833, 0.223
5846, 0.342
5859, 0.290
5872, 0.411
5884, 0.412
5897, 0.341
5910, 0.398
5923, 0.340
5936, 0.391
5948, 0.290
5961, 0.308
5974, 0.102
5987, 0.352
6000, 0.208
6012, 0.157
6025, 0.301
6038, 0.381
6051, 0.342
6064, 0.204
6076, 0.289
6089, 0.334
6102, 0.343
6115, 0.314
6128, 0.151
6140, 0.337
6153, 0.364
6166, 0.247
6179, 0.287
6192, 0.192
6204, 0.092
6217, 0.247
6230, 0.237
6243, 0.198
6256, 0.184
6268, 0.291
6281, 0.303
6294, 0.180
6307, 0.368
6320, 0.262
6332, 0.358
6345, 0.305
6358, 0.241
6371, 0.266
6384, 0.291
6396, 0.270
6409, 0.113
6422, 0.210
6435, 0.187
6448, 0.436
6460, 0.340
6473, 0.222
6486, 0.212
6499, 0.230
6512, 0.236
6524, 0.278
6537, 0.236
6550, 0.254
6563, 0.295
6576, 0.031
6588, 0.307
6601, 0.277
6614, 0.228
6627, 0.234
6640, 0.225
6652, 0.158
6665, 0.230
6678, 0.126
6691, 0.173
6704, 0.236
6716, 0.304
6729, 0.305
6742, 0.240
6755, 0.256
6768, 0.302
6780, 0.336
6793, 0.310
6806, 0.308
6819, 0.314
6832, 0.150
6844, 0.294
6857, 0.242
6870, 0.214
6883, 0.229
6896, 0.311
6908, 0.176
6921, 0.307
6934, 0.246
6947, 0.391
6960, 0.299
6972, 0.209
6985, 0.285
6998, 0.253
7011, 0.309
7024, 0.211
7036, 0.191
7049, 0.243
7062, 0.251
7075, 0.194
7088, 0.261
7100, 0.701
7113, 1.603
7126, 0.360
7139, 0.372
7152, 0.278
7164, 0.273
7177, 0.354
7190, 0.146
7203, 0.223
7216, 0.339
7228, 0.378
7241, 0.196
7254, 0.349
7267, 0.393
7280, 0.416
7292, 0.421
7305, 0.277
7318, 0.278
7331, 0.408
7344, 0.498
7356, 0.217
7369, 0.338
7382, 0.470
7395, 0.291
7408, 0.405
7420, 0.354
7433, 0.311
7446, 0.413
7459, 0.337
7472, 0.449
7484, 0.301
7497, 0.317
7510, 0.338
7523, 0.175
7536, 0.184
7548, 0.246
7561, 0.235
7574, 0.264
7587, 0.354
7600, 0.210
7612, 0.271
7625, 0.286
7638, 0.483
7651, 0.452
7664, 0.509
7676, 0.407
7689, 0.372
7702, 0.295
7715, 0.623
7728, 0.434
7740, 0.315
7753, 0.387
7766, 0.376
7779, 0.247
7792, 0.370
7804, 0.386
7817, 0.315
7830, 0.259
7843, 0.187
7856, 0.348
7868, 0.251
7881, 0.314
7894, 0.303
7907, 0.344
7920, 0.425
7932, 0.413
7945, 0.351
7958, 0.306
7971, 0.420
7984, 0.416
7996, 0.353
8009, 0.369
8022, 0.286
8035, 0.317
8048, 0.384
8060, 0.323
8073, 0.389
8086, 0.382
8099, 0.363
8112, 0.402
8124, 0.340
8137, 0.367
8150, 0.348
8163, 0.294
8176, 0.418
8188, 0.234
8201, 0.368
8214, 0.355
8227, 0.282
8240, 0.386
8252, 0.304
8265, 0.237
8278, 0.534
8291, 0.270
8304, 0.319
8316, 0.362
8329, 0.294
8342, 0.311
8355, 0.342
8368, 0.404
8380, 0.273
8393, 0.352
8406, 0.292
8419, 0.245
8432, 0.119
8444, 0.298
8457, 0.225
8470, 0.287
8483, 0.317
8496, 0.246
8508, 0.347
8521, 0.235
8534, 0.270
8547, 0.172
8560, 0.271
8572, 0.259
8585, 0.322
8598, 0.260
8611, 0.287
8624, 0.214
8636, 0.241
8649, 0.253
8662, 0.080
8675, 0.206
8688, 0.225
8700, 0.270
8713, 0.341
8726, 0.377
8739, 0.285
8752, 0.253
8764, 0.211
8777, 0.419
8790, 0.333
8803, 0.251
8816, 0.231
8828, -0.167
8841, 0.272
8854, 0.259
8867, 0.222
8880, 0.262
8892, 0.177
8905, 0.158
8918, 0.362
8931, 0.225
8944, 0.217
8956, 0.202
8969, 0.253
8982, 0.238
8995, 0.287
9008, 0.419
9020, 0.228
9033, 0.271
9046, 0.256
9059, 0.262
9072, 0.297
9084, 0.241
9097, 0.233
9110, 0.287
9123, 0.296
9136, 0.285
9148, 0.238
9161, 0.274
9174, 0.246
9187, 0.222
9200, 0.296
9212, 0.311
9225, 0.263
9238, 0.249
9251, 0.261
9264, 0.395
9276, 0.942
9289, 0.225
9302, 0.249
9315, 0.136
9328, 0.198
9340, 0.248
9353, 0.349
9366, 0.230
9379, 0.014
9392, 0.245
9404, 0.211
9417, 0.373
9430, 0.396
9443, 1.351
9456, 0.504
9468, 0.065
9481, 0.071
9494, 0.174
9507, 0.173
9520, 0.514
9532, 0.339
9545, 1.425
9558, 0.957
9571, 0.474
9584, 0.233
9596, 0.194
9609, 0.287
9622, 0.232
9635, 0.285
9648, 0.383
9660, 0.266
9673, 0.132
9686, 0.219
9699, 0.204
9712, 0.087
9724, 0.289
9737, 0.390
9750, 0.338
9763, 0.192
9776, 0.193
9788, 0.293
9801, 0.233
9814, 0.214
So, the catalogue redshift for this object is 0.907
